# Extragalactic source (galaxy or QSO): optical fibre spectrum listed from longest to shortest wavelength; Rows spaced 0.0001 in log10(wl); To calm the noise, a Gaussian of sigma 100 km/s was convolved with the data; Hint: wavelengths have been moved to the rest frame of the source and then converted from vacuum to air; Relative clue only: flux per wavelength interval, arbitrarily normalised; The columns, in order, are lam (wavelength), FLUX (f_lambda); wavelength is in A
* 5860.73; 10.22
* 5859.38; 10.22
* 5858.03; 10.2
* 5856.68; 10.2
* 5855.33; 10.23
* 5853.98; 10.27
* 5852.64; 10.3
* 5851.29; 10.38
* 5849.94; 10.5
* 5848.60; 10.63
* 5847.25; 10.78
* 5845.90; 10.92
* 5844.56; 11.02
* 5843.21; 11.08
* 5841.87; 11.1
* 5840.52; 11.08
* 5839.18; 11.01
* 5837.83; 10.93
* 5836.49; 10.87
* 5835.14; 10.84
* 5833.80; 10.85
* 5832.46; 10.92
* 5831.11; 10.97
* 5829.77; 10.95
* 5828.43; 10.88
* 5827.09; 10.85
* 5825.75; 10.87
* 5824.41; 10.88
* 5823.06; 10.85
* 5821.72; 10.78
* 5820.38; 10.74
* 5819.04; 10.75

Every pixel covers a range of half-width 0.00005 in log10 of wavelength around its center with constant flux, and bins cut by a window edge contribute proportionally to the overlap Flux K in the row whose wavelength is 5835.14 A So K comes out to 10.84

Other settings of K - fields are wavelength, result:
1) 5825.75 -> 10.87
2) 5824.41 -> 10.88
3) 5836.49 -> 10.87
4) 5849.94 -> 10.5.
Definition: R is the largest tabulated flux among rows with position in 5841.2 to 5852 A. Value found 11.1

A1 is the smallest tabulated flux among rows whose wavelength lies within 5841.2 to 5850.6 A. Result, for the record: 10.5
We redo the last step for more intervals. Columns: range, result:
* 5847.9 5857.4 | 10.2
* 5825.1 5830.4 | 10.85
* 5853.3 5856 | 10.23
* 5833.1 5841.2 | 10.84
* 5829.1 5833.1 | 10.92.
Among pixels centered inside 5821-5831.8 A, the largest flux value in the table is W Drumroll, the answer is 10.97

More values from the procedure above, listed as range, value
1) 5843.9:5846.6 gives 11.02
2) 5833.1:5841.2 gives 11.08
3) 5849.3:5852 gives 10.5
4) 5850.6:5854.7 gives 10.38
